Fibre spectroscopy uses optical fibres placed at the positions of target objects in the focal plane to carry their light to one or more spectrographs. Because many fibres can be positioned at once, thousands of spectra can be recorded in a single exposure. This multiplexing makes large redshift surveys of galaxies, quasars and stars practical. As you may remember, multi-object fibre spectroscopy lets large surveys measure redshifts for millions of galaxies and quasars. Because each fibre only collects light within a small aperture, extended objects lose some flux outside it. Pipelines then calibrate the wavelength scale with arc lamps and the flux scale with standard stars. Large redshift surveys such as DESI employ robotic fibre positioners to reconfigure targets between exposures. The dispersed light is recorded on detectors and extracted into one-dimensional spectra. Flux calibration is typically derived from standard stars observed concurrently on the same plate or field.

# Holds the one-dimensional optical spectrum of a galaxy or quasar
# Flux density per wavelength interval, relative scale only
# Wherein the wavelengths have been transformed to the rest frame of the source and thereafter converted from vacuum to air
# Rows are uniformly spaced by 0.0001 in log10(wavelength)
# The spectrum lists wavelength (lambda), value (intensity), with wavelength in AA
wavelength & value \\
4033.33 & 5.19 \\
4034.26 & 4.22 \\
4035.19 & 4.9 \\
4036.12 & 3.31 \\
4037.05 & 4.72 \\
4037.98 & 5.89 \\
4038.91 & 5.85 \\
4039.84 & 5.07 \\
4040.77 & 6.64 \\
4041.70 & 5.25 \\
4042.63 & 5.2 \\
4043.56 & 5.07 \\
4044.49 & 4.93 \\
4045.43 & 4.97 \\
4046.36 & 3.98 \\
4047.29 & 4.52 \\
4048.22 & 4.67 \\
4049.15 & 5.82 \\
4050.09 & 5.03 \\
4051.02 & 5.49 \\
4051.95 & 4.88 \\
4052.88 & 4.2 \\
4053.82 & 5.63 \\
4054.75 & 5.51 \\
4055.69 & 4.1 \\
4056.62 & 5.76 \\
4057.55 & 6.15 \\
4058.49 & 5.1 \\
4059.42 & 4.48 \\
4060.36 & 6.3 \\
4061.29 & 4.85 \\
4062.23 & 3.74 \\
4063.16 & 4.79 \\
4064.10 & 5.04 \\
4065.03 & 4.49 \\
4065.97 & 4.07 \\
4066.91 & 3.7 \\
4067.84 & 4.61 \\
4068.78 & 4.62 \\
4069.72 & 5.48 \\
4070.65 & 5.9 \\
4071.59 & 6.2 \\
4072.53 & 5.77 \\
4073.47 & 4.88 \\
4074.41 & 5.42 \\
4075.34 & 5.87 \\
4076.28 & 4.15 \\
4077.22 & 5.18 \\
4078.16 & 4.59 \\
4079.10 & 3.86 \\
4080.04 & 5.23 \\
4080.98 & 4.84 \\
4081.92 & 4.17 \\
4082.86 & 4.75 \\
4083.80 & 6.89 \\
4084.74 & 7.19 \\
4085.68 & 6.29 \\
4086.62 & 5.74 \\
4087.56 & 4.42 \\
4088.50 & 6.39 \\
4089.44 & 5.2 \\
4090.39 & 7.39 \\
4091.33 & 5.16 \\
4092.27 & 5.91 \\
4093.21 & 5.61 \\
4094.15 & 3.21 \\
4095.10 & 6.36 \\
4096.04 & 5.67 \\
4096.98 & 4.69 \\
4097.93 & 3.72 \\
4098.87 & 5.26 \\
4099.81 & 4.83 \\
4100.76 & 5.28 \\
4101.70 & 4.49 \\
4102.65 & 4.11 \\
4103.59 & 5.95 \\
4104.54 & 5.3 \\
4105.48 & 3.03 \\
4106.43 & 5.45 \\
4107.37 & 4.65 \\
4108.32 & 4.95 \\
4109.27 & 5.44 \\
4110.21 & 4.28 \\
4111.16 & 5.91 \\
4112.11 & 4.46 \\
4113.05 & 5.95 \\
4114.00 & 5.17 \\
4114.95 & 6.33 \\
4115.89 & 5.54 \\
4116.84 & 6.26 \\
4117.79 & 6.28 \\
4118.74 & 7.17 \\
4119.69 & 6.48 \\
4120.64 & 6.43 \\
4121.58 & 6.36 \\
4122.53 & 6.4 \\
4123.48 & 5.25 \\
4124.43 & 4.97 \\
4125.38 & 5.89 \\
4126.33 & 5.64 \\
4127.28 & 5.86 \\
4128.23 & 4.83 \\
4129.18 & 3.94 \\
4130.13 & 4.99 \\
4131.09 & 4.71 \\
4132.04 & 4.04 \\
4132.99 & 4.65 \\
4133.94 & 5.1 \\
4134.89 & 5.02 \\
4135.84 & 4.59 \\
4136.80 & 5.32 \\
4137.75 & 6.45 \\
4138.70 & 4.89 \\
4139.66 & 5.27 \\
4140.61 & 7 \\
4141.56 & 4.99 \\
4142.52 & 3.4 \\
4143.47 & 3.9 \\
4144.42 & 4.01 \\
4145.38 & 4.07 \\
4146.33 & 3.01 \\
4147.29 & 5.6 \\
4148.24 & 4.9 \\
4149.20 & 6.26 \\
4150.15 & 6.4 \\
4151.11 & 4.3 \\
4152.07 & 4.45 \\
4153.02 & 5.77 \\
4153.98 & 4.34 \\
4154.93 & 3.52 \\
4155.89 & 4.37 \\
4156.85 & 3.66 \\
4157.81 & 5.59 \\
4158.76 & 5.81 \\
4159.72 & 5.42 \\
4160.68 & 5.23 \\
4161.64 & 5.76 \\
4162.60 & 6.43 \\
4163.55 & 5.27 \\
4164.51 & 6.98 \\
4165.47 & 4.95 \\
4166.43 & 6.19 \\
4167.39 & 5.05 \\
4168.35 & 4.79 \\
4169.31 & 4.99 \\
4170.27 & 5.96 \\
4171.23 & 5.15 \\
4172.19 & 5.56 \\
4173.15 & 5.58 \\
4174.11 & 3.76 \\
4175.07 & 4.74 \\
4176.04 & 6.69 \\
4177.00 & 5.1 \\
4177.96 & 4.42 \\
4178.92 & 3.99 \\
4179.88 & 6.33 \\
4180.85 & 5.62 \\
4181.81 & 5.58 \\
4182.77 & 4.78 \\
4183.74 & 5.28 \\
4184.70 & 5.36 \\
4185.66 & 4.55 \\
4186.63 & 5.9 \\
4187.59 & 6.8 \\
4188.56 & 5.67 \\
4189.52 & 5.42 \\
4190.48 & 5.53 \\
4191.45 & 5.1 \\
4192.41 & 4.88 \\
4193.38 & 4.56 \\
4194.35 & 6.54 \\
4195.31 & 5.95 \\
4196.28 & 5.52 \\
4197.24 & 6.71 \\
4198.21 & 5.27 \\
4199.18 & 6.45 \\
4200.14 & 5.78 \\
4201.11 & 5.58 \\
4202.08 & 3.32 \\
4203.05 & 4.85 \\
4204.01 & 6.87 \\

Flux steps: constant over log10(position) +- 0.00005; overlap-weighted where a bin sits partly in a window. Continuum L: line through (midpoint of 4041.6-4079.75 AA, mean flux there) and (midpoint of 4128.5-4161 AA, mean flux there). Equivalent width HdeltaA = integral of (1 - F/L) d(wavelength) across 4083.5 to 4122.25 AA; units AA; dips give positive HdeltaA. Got -4.6 AA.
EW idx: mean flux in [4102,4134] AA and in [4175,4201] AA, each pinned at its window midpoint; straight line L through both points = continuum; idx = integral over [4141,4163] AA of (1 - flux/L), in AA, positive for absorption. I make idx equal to 2.4 AA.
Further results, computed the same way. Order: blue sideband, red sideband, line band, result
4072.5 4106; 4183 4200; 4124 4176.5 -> 3.3 AA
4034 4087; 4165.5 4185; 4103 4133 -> -1.4 AA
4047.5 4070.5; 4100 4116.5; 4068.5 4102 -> -1.9 AA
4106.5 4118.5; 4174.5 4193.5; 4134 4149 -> 1.5 AA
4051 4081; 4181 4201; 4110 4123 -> -1.8 AA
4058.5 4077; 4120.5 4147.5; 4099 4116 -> -0.2 AA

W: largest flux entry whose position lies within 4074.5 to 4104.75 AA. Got 7.39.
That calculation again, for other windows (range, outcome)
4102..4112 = 5.95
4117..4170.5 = 7.17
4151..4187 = 6.98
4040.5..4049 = 6.64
